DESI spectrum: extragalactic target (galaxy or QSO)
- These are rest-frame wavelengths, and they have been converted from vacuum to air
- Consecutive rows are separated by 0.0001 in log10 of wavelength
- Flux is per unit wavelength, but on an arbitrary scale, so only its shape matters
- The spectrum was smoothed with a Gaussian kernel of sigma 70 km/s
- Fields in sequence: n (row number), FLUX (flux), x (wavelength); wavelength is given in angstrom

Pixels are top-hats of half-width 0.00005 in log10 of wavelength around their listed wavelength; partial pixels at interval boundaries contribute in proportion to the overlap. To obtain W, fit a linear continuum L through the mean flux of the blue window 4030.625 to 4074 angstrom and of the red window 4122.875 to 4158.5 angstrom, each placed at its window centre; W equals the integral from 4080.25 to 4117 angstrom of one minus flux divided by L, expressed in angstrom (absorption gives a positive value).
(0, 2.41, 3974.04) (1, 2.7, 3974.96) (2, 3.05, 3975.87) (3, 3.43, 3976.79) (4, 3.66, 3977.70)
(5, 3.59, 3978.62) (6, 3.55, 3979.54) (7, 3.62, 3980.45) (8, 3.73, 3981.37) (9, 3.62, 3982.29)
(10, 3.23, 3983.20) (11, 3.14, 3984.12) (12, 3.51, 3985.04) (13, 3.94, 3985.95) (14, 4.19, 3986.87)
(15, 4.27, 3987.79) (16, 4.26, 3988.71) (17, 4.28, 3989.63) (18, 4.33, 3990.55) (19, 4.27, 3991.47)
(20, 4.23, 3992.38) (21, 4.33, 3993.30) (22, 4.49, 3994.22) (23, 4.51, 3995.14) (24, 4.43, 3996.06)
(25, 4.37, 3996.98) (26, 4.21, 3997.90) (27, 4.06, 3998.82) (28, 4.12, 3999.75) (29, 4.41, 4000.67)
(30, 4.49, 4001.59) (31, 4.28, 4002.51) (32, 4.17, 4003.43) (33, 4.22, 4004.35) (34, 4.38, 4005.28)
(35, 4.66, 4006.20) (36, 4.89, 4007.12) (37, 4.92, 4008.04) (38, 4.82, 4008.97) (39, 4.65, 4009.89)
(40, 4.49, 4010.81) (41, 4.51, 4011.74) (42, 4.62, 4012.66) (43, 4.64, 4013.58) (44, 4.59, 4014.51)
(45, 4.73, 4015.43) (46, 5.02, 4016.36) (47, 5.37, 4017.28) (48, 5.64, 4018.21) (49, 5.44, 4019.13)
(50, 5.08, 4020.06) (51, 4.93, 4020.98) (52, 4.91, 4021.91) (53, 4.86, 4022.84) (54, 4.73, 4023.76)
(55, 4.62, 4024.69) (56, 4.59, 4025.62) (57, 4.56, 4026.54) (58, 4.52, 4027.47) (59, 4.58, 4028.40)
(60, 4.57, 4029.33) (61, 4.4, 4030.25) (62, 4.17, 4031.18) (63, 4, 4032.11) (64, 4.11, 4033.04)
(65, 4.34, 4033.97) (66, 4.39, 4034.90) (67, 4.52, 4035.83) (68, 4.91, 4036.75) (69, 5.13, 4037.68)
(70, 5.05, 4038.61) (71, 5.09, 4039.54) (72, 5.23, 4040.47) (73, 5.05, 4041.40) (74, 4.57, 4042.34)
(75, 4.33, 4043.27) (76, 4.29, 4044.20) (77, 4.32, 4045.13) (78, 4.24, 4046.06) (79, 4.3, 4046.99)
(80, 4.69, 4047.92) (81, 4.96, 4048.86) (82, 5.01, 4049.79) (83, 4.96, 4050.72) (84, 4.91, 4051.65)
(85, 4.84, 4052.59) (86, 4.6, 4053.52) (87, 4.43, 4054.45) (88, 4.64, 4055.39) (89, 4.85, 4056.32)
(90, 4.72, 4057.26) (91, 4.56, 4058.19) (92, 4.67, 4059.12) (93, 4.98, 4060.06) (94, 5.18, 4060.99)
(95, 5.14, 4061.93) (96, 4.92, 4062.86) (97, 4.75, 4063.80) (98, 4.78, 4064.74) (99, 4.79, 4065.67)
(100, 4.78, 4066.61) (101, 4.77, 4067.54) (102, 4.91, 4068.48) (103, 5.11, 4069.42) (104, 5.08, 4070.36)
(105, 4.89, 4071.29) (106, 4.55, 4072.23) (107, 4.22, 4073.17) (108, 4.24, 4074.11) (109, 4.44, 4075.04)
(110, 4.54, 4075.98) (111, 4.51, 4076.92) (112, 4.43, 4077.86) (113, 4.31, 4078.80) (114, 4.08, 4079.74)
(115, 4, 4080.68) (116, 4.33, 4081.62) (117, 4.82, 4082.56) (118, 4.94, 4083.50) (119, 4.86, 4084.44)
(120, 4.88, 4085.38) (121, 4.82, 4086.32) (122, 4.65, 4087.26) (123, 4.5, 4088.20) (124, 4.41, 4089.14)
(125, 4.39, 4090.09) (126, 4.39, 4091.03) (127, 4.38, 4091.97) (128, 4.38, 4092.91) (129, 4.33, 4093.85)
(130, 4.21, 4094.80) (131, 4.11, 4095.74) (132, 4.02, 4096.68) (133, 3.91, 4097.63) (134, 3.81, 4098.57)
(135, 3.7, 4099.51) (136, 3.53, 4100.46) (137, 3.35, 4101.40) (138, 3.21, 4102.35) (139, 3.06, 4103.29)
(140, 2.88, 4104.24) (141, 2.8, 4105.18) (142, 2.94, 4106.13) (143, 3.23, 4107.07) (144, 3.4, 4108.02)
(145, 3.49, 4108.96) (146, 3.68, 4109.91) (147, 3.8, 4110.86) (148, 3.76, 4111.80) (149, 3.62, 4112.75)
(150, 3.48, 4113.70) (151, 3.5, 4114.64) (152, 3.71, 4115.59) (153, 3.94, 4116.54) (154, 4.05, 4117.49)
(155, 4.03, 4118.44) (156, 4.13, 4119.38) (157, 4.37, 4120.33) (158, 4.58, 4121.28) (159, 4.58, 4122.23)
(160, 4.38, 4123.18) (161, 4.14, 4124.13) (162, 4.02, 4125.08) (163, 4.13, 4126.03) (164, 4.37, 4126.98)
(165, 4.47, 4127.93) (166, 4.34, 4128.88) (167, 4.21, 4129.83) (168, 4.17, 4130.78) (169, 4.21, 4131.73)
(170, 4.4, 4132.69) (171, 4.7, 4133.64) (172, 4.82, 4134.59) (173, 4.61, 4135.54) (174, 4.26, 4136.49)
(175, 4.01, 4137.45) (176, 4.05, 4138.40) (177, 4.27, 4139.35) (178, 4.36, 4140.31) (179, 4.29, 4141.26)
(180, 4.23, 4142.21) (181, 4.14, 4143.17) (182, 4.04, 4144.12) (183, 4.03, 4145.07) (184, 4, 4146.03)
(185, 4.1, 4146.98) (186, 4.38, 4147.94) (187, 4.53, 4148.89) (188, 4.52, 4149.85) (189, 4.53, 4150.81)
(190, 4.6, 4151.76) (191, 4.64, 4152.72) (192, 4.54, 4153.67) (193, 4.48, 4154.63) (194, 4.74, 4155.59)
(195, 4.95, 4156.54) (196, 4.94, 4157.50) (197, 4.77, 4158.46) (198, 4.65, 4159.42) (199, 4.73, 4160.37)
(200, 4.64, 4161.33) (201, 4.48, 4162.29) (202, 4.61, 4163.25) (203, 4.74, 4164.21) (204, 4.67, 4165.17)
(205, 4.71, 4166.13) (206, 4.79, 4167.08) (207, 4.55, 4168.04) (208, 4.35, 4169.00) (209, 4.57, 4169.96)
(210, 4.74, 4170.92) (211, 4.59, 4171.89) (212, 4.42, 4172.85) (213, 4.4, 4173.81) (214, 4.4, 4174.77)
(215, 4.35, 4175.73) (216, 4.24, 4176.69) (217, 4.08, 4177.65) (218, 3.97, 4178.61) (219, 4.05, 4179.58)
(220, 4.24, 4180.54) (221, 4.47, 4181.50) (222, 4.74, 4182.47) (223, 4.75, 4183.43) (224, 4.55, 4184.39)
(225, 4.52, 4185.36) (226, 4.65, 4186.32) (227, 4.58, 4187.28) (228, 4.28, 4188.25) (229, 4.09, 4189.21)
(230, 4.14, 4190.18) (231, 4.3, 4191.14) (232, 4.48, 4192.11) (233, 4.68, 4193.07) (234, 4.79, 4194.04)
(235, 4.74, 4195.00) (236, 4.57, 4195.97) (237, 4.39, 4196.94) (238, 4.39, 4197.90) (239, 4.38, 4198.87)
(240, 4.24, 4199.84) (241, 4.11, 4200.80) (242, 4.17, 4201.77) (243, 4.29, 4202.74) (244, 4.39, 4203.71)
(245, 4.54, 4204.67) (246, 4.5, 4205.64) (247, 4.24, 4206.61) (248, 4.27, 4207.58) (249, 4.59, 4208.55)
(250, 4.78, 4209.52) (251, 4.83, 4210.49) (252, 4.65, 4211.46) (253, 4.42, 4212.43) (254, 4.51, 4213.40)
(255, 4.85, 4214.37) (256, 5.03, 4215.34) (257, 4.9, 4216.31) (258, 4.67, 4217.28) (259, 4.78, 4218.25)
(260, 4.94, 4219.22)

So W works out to 4.9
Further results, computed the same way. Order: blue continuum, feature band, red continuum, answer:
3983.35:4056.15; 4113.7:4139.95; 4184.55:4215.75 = 1.6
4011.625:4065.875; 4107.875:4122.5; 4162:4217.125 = 2.3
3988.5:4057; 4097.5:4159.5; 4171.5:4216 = 5.9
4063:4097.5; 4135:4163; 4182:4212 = 0.4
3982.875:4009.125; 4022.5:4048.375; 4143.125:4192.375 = -1.6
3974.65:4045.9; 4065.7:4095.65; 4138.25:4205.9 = -0.9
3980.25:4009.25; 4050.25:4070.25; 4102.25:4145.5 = -3.6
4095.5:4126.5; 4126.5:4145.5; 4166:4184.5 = -1.4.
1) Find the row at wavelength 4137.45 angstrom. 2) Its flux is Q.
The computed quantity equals 4.01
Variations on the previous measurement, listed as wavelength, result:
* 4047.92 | 4.69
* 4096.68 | 4.02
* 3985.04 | 3.51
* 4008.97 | 4.82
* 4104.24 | 2.88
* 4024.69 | 4.62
